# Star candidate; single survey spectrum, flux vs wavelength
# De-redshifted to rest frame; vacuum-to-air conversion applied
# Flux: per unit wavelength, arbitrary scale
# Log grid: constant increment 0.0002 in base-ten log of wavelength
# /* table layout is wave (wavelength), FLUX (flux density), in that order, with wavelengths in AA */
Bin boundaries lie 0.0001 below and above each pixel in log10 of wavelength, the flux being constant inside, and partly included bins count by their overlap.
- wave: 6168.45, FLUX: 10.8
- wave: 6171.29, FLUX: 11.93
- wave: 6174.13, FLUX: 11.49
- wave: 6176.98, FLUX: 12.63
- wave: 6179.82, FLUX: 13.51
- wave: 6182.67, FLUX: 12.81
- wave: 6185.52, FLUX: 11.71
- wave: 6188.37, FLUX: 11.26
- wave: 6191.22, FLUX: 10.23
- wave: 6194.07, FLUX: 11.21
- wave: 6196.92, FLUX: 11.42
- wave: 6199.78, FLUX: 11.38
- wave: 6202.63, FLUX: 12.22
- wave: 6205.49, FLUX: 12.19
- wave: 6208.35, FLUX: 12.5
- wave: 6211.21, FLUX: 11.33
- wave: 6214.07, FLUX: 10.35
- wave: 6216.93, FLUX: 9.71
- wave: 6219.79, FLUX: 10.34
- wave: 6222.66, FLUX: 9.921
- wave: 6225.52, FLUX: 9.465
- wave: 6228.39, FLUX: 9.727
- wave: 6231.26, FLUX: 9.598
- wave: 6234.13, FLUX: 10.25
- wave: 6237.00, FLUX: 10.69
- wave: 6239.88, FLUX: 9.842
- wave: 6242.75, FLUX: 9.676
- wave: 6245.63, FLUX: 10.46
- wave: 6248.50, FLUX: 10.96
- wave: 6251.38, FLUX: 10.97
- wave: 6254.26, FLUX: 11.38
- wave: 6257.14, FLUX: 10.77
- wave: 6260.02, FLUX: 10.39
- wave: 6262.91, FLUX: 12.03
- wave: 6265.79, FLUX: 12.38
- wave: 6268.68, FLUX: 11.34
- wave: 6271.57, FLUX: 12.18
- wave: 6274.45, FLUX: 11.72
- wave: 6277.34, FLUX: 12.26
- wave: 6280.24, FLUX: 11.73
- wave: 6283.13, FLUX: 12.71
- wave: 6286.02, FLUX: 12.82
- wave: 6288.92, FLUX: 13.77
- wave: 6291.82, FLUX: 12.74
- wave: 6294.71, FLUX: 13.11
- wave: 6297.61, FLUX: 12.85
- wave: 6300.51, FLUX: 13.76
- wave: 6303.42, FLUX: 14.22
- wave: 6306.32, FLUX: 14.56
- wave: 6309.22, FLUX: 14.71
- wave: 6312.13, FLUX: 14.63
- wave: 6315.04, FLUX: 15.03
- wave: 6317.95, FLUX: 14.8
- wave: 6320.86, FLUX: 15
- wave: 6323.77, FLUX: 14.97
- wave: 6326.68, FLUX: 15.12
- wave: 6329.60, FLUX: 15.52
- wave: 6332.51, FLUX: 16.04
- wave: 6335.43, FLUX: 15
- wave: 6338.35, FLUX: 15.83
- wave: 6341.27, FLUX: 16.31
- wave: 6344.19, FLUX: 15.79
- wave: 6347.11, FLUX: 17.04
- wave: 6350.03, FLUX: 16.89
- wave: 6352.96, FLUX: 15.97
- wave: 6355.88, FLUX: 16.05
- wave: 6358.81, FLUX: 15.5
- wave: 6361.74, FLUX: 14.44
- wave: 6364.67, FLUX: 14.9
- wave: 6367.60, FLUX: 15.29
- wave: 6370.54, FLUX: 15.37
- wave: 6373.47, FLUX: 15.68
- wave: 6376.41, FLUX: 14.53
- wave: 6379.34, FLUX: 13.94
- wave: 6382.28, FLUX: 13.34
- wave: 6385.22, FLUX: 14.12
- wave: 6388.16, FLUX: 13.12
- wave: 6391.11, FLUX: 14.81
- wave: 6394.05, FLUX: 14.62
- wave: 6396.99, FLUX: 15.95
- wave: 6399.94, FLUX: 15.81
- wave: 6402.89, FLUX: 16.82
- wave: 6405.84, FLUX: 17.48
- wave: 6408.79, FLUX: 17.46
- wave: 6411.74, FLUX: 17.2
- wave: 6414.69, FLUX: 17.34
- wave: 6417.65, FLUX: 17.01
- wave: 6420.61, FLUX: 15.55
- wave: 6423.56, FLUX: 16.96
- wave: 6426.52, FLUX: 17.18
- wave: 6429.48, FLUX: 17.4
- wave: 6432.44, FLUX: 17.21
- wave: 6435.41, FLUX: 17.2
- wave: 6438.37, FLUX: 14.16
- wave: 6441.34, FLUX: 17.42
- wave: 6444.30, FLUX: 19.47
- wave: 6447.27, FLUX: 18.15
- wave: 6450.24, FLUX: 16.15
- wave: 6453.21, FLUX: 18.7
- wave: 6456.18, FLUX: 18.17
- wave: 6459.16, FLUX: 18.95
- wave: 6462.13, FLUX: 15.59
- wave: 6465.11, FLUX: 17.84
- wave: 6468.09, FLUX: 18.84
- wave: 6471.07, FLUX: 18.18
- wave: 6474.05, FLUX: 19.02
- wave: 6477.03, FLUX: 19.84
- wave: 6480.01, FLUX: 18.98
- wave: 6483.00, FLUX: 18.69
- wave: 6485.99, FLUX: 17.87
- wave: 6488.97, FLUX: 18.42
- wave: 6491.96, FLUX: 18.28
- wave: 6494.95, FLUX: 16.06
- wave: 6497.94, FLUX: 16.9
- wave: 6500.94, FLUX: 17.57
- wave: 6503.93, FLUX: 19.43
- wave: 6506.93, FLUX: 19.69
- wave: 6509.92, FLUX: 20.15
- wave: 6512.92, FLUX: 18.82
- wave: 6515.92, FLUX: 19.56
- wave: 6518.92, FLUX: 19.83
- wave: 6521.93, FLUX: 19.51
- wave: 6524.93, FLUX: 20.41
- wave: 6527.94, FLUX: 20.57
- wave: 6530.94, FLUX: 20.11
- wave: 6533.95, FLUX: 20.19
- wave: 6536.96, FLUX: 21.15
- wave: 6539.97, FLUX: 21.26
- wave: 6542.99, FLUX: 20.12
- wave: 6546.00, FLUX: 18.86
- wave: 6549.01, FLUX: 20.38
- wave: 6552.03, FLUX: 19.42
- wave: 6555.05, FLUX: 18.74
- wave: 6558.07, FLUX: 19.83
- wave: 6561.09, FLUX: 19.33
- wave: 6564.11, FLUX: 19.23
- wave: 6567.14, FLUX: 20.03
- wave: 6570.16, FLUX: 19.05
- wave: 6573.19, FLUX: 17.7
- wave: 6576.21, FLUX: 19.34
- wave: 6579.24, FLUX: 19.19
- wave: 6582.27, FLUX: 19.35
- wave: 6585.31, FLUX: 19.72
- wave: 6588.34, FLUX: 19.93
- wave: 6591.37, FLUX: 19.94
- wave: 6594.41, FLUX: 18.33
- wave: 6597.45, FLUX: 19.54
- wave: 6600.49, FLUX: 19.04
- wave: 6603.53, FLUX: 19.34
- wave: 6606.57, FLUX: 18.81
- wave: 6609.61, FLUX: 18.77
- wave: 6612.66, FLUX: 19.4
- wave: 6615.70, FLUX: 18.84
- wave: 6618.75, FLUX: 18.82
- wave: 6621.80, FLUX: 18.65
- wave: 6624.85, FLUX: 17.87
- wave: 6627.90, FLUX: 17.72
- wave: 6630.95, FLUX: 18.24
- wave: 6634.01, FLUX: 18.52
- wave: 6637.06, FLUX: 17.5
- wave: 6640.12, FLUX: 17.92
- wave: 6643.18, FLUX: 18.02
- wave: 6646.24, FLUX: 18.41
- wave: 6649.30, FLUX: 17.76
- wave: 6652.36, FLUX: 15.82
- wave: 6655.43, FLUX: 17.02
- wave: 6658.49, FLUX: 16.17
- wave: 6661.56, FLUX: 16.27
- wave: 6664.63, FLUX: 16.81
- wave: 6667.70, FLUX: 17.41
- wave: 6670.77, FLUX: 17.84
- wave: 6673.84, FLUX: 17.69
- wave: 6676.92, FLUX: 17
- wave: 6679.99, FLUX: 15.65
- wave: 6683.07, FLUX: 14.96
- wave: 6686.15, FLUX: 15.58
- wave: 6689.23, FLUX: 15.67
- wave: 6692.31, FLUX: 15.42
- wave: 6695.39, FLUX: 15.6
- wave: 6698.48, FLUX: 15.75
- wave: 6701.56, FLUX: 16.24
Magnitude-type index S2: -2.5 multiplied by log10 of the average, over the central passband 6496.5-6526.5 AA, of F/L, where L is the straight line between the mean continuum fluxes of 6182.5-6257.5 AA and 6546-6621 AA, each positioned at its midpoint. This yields -0.10 mag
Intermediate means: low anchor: 10.8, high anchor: 19.2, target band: 19.2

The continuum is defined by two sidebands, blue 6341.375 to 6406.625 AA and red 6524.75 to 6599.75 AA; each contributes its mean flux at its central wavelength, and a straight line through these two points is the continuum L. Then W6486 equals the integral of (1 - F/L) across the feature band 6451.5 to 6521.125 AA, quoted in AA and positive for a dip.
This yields -2.3 AA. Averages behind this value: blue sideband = 15.3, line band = 18.5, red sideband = 19.6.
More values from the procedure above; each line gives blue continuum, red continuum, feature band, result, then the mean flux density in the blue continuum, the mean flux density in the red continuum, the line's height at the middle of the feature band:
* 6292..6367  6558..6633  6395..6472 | -2.7 AA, 15.1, 19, 16.6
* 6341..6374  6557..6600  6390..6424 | 0.3 AA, 15.8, 19.3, 16.5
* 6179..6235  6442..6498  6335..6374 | -1.9 AA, 11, 18.1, 15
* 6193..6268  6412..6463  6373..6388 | 1.3 AA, 10.8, 17.2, 15.5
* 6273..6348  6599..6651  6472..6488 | -2.2 AA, 14.3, 18.4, 16.5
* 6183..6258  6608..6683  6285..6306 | -2.5 AA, 10.8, 17.6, 12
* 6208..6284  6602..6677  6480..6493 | -2.8 AA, 10.9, 17.9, 15.2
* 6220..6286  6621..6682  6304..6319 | -3.5 AA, 11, 17.4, 11.9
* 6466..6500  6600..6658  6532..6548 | -1.8 AA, 18.3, 18.2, 18.2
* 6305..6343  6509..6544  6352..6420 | 4.9 AA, 15.2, 20.1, 16.7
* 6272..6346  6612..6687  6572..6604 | -4.5 AA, 14.2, 17.4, 16.8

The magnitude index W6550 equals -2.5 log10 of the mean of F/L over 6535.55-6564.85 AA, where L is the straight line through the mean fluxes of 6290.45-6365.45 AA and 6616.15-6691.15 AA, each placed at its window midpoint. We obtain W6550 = -0.198 mag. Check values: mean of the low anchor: 15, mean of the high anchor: 17.2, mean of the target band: 19.8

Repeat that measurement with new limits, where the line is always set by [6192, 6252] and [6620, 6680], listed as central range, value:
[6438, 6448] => -0.23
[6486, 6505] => -0.18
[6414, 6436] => -0.22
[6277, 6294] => -0.09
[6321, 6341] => -0.24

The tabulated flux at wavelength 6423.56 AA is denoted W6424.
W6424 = 16.96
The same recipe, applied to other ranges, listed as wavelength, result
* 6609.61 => 18.77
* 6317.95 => 14.8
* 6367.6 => 15.29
